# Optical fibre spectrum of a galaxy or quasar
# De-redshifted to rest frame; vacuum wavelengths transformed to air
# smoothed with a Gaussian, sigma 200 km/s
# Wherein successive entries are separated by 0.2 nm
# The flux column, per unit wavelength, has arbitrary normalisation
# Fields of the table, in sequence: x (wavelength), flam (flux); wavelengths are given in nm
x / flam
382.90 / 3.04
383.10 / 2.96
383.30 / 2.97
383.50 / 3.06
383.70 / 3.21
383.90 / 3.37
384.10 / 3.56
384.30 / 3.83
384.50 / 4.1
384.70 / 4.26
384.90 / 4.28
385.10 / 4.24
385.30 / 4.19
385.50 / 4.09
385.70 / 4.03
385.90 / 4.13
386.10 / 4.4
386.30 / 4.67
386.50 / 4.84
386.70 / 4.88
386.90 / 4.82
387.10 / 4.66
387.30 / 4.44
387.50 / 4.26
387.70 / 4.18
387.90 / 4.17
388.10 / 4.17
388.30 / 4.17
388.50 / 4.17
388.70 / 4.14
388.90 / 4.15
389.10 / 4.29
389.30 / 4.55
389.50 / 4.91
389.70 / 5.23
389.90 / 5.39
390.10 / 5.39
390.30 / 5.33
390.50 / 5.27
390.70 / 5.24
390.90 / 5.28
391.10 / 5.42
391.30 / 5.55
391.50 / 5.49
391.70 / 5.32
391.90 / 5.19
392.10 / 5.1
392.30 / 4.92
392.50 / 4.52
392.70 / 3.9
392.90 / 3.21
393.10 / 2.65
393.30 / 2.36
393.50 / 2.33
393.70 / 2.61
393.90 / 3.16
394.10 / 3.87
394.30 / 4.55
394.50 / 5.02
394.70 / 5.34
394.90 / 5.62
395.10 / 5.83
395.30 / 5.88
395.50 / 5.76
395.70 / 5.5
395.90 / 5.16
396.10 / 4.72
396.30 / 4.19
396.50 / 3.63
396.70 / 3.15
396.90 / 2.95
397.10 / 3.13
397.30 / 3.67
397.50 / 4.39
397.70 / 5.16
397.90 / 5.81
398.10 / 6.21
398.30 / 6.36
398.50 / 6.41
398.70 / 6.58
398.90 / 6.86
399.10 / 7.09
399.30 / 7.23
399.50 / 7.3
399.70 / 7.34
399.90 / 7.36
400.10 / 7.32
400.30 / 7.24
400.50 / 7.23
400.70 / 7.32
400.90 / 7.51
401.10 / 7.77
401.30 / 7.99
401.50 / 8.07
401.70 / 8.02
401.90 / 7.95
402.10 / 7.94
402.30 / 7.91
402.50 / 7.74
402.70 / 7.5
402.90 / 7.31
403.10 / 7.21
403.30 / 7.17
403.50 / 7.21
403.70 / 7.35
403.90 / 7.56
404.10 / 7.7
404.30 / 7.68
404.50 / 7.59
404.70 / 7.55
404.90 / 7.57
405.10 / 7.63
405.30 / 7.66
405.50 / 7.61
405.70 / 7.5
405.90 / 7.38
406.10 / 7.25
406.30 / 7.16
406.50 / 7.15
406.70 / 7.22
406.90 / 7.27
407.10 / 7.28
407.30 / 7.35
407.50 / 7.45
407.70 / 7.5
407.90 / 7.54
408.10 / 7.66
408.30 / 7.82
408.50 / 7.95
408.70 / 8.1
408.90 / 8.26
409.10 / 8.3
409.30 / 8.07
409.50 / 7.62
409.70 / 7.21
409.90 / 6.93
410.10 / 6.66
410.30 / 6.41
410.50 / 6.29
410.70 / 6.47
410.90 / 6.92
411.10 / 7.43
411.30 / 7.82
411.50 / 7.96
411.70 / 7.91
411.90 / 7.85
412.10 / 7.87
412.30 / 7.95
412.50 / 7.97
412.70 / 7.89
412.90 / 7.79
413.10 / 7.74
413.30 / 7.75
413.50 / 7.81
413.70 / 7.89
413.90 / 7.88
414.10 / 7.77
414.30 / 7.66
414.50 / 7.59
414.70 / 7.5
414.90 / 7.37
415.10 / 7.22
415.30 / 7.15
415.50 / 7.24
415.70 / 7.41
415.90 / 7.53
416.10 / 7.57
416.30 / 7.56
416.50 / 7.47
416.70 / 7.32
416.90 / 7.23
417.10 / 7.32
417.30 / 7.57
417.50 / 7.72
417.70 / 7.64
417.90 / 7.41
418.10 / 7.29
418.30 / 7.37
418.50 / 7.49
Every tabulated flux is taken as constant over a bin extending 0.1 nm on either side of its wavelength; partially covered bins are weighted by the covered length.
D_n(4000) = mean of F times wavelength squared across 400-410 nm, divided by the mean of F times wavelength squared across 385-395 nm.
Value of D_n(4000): 1.82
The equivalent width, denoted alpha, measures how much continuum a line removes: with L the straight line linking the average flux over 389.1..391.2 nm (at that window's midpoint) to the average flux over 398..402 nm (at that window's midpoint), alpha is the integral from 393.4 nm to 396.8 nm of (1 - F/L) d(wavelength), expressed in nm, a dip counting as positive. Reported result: 0.948 nm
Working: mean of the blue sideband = 5.16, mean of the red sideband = 7.26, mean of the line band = 4.49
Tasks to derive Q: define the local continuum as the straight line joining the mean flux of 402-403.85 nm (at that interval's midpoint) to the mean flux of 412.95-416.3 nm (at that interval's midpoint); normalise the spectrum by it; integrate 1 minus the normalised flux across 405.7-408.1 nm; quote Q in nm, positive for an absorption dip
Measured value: 0.054 nm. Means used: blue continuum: 7.48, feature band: 7.34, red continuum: 7.57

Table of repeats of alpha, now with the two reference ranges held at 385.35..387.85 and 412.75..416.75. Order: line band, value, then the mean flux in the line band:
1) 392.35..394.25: 0.70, 3.26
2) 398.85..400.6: -0.39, 7.23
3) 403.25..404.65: -0.24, 7.48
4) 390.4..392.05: -0.13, 5.34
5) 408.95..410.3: -0.08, 7.42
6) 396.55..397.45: 0.37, 3.31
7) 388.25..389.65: 0.10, 4.38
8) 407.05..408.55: -0.17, 7.57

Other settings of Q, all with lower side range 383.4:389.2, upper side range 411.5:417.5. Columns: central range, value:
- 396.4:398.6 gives 0.37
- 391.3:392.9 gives 0.00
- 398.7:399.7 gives -0.23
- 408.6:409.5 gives -0.15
